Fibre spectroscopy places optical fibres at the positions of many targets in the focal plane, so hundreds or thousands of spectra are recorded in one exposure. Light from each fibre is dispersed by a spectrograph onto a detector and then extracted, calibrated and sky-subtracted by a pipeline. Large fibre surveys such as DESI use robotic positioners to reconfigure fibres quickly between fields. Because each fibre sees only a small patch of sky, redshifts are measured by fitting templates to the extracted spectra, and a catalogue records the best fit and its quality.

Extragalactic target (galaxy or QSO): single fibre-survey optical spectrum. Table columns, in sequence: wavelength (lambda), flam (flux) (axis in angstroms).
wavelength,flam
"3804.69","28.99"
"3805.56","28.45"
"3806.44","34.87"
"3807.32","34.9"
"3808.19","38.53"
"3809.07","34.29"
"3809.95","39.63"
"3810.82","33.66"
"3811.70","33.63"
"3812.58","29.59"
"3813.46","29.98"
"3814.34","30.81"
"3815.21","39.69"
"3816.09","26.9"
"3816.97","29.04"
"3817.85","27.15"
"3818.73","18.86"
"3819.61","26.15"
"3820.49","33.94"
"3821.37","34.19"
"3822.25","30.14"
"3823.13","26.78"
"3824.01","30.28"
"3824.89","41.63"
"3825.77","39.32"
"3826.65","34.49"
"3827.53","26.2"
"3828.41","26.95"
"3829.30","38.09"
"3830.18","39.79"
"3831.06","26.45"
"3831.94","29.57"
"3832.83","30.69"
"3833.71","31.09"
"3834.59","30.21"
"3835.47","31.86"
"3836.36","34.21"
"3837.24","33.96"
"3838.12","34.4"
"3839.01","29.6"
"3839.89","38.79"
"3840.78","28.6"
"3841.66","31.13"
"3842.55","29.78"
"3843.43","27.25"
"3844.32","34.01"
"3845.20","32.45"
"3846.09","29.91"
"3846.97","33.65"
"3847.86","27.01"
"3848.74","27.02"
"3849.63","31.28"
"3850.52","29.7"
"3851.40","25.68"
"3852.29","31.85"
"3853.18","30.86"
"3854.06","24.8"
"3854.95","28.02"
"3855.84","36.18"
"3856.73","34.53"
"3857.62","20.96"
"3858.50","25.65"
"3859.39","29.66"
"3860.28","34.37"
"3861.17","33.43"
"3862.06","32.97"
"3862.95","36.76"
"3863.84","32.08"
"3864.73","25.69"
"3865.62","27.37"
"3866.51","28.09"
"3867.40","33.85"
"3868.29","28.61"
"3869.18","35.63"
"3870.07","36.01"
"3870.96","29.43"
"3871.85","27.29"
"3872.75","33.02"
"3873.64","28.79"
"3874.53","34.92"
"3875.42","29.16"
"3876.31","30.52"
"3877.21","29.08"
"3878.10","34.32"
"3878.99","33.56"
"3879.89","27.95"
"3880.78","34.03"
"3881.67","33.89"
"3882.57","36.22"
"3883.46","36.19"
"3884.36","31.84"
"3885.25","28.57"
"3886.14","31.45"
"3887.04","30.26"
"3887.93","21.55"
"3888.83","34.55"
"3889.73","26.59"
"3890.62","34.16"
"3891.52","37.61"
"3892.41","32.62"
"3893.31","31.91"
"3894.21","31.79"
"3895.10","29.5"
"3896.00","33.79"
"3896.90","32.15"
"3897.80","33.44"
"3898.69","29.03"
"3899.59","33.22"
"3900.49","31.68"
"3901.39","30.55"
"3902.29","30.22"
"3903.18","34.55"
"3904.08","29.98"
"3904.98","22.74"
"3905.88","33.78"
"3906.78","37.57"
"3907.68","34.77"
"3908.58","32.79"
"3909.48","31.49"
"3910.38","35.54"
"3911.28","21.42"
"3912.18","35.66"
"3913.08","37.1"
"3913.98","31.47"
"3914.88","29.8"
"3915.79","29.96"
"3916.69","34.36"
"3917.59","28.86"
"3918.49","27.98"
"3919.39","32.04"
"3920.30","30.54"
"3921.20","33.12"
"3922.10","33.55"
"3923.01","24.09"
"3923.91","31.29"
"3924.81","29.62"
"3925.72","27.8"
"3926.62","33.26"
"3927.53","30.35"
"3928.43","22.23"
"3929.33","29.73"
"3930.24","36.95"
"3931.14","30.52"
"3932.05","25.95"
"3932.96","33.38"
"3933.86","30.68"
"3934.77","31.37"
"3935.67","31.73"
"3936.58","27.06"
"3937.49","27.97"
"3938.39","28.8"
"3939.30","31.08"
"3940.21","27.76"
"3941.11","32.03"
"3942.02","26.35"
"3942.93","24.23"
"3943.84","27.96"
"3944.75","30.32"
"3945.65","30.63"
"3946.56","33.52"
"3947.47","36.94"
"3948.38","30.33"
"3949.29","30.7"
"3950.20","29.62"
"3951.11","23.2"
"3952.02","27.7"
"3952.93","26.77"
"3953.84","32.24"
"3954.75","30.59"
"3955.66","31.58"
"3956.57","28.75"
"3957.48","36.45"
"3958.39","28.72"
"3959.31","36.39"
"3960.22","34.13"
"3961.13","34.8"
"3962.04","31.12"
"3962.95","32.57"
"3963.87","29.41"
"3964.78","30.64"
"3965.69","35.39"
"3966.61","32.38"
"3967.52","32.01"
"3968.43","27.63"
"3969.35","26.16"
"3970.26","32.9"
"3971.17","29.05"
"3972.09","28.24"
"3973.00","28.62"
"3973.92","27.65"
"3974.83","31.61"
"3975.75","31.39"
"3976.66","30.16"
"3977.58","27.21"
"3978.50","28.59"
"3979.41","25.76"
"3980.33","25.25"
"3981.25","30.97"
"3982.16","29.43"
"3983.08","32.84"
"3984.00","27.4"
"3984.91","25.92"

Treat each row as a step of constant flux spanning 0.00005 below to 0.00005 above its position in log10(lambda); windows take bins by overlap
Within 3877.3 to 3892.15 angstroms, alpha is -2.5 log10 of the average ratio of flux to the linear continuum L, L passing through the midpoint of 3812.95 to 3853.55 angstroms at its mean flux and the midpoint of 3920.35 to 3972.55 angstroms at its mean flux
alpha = -0.04 mag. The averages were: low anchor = 31.1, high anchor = 30.4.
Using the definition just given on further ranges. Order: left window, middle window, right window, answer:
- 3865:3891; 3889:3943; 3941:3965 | 0.000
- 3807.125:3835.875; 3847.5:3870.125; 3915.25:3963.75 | 0.042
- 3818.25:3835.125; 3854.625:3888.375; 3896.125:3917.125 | 0.018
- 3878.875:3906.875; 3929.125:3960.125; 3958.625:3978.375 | 0.029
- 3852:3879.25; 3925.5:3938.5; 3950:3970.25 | 0.034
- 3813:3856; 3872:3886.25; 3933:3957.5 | -0.052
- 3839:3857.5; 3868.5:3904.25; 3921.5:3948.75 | -0.055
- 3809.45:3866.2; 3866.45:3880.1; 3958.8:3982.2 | -0.018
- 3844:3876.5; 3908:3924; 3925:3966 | -0.026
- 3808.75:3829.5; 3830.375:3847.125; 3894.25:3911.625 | 0.002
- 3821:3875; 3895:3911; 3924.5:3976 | -0.043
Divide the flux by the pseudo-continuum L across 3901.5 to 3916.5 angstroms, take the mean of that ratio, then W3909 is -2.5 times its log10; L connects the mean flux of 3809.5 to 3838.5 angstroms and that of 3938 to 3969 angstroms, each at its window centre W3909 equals -0.03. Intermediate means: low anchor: 31.8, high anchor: 30.7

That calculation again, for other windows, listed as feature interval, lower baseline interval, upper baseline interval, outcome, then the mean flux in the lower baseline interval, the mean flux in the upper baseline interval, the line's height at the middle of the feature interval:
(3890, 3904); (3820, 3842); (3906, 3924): -0.01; 32.5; 31.7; 31.9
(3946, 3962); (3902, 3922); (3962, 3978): -0.02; 31.7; 30.2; 30.6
